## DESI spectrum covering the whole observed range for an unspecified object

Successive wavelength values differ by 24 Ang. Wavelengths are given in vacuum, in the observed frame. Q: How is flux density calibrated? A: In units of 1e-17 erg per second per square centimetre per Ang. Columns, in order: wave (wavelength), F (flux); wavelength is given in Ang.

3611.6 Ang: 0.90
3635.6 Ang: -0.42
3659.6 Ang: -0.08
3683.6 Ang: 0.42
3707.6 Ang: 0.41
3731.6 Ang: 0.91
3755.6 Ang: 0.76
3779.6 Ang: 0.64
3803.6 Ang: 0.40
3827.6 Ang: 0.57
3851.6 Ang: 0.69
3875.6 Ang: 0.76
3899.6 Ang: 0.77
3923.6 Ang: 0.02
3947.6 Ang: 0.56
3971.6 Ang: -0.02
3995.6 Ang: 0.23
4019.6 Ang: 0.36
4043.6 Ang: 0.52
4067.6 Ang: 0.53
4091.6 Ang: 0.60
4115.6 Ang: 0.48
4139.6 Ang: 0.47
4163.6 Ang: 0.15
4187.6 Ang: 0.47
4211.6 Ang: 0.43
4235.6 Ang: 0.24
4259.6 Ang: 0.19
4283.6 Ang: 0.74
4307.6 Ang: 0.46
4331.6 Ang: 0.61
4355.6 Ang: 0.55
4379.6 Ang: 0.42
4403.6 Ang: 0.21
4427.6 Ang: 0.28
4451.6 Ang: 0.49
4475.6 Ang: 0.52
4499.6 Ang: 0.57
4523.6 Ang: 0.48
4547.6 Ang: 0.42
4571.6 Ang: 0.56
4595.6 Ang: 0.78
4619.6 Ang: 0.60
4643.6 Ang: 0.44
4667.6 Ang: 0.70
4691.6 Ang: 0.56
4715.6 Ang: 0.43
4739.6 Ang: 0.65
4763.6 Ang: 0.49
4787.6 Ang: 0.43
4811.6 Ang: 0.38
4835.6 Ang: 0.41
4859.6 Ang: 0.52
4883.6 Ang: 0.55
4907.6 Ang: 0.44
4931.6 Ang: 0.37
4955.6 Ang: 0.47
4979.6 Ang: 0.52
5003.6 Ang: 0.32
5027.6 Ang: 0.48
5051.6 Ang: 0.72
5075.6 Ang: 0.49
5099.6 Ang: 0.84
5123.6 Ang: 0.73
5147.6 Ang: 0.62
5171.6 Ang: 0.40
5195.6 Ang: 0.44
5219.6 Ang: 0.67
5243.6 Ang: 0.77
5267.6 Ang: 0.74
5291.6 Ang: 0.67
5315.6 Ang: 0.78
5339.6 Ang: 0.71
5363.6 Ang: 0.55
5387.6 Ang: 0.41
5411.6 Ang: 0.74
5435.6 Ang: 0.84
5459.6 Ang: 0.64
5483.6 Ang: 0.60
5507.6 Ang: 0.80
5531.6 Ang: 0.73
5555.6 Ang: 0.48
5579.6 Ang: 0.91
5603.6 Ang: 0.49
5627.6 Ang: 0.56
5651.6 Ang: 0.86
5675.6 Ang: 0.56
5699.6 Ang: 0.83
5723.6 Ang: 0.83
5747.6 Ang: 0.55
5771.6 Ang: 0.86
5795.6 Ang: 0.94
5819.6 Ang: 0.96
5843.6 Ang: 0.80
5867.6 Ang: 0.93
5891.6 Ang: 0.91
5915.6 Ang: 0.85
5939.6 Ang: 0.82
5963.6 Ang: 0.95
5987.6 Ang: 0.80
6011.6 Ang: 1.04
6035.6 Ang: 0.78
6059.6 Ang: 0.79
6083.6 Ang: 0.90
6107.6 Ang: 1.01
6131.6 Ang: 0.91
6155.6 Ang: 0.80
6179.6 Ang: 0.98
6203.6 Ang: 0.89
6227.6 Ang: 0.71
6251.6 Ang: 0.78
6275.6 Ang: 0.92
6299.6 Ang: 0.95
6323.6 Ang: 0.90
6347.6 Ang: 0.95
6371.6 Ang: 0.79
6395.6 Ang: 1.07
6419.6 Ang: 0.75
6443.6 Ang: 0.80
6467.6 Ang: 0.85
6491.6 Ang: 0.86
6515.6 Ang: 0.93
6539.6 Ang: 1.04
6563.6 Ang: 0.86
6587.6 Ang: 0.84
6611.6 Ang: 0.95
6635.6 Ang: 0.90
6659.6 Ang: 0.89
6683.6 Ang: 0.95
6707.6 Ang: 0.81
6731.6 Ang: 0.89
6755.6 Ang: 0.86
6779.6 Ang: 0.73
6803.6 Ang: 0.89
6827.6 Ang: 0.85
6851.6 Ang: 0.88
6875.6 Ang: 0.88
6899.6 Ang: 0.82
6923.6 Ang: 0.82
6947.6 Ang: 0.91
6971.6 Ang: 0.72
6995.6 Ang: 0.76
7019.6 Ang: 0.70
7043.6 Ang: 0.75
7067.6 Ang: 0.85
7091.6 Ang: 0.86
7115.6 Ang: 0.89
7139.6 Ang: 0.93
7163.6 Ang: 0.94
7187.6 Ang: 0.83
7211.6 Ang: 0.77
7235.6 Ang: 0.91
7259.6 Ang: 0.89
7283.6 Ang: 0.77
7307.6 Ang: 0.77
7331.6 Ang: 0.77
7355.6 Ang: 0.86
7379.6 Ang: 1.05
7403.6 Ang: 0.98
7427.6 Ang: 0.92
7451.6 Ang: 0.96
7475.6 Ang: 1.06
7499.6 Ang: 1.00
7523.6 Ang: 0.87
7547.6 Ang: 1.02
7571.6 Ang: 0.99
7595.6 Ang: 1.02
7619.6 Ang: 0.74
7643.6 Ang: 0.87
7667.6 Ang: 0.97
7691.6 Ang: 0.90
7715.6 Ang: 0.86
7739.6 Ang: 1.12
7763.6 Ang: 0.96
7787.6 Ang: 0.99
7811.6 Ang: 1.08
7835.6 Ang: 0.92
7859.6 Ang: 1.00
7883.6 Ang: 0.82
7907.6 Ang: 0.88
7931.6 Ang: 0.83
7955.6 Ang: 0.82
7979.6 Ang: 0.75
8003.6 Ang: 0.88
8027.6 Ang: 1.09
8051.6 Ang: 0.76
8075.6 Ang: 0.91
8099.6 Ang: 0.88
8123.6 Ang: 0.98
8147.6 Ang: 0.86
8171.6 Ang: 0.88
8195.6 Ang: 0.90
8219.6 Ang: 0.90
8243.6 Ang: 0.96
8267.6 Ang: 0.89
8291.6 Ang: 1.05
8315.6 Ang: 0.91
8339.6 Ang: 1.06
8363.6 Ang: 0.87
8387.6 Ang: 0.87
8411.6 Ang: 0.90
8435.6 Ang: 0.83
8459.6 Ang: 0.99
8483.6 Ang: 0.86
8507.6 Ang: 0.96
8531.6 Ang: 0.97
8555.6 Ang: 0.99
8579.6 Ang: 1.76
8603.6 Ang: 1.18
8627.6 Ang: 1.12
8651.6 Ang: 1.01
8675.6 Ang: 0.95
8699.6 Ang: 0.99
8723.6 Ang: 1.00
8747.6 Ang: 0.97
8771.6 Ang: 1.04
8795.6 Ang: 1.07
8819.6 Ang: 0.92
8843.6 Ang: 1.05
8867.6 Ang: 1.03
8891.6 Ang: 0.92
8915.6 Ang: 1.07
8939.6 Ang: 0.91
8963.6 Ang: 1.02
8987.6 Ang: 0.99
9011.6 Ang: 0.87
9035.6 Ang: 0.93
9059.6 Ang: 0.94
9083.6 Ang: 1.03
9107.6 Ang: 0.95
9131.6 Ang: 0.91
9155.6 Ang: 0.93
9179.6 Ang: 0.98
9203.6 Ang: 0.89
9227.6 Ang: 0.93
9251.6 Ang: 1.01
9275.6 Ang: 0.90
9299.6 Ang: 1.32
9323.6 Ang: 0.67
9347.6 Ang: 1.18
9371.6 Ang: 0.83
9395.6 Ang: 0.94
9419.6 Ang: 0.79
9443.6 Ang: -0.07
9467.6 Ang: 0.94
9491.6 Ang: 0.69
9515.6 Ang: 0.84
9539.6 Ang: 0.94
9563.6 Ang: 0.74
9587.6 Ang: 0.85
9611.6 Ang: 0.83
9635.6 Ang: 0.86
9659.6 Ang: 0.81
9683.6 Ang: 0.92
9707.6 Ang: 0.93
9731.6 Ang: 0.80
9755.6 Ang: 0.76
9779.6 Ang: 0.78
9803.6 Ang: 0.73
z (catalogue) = 0.307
